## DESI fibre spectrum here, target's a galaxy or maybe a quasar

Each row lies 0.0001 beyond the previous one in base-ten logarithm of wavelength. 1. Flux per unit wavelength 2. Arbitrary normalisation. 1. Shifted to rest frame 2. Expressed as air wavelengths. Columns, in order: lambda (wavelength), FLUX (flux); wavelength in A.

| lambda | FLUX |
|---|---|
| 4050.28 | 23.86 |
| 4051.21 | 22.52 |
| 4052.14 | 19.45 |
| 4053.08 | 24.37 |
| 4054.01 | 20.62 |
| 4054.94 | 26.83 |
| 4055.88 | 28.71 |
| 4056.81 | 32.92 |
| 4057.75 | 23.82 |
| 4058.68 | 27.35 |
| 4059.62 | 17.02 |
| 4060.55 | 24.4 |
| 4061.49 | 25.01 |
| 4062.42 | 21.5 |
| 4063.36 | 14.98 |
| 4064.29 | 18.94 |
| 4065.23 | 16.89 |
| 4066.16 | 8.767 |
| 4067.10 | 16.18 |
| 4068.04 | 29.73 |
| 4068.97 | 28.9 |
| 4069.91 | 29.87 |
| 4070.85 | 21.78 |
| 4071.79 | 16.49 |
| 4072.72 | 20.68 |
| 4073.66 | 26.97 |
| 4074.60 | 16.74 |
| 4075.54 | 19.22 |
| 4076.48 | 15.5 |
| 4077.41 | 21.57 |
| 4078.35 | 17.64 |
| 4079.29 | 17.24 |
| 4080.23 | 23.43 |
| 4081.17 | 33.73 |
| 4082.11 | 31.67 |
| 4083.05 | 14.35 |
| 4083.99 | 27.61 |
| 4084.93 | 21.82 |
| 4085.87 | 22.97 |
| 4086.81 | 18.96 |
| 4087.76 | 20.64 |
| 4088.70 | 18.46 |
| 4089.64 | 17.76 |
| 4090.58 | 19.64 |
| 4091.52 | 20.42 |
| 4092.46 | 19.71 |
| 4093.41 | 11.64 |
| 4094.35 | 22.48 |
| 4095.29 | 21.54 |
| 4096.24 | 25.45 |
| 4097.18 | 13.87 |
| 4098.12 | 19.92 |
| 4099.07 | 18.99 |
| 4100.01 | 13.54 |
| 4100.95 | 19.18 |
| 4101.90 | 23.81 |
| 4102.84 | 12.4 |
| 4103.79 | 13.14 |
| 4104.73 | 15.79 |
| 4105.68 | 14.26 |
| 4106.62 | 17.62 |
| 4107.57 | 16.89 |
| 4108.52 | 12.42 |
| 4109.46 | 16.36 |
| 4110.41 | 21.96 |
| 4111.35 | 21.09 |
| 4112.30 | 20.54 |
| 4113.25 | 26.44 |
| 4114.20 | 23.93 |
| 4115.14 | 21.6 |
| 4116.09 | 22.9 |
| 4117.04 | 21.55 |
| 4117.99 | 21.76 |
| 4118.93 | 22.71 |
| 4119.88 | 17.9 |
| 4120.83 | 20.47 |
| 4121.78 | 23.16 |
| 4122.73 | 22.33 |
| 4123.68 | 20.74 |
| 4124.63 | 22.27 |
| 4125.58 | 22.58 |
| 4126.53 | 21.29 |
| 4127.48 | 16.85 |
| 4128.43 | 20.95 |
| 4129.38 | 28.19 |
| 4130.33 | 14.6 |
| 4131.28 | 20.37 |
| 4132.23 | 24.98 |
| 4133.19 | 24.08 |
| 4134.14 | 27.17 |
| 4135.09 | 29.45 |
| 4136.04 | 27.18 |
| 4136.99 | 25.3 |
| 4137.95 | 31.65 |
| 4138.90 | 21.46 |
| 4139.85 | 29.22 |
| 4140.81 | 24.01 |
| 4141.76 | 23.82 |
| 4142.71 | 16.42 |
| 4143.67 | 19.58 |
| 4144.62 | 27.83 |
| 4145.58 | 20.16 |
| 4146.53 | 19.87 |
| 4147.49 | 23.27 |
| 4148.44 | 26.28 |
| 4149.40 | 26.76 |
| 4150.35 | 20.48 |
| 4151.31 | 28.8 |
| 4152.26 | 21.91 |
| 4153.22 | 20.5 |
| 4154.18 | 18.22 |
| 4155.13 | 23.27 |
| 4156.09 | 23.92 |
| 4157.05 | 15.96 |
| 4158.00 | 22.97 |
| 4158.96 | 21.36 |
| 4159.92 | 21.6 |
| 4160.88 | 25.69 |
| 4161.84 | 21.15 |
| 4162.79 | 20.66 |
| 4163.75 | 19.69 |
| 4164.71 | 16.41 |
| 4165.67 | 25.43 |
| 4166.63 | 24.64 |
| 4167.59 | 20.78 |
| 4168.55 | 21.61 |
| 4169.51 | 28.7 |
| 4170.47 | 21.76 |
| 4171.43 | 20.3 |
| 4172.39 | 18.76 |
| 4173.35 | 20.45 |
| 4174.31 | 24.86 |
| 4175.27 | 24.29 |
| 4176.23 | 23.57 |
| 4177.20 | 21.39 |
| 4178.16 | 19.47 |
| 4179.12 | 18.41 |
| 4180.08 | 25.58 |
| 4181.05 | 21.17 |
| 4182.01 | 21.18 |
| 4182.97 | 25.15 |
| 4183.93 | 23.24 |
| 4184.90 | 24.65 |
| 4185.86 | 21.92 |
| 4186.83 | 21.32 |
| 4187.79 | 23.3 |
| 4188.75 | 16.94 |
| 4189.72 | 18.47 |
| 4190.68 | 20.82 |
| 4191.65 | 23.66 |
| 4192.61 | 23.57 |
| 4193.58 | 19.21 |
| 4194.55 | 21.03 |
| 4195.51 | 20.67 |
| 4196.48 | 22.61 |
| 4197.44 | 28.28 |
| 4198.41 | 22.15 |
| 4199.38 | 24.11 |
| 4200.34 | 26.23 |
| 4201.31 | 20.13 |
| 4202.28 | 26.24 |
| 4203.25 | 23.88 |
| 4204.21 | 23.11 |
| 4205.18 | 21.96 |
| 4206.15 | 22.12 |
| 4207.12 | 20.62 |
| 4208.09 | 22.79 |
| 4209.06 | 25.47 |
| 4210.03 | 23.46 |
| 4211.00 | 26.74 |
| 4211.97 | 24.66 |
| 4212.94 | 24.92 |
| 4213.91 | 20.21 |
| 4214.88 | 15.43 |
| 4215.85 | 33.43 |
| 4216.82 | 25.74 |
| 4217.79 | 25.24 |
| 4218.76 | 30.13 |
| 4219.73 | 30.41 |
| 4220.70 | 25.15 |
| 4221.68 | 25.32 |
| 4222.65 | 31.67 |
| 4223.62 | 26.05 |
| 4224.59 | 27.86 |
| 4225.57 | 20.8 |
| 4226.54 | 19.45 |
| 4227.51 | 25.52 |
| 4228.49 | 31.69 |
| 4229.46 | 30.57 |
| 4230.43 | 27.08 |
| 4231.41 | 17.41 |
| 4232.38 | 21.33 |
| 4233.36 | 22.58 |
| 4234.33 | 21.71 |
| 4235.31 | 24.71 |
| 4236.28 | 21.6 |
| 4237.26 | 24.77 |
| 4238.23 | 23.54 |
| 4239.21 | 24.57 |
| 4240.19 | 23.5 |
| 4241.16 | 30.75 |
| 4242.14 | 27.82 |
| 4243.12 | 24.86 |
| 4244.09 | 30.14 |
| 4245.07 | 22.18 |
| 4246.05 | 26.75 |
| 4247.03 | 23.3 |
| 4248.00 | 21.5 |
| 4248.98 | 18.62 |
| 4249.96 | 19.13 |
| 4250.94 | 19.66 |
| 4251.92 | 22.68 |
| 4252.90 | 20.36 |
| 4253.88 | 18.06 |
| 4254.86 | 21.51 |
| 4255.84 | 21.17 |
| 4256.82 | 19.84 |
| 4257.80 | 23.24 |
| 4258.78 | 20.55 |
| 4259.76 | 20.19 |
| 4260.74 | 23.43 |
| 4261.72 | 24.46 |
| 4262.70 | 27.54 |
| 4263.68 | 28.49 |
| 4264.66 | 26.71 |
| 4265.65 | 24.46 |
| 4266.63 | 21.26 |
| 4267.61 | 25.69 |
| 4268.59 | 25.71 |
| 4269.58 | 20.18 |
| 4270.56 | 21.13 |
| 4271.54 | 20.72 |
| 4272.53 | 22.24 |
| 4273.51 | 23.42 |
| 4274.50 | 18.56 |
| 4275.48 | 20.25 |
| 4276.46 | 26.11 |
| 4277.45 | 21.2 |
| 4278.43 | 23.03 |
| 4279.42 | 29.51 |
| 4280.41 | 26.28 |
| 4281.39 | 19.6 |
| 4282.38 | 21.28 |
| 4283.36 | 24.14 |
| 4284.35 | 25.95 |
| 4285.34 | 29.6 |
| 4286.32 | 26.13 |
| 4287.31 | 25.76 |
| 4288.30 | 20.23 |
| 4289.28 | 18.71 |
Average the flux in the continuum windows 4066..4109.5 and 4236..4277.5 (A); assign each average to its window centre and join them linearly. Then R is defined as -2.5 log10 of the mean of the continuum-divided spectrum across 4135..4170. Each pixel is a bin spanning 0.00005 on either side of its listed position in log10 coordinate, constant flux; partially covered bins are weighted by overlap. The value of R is -0.10 mag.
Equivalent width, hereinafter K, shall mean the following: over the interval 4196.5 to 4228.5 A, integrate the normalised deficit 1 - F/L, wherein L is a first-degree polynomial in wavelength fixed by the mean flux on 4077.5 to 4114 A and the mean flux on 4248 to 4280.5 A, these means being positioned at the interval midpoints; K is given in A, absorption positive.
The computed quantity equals -4.6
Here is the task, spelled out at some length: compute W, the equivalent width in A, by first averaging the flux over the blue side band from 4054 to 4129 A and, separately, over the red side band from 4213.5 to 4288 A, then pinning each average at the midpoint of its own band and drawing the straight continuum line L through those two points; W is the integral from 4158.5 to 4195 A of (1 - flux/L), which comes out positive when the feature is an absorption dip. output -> 0.9 A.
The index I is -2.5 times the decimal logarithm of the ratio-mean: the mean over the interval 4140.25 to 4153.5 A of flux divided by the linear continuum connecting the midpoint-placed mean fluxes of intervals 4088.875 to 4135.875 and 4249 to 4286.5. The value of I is -0.10 mag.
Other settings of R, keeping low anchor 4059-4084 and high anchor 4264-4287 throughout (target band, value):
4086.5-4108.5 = 0.20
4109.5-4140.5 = -0.05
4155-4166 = 0.05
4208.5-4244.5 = -0.10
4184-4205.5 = 0.01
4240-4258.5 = 0.02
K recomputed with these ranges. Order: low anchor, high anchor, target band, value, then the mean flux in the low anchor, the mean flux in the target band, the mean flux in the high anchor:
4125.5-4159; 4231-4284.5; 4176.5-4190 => 0.8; 23.1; 21.7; 23.1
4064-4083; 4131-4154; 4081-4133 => 5.7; 21.5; 20.3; 24.1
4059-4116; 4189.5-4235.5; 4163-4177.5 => 0.4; 20.1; 22.1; 24.1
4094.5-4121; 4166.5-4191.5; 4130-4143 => -2.6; 19.2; 24.5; 22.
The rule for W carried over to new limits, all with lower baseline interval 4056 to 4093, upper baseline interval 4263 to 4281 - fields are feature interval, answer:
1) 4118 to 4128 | 0.5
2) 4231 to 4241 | 0.2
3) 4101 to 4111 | 2.4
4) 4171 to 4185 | 0.4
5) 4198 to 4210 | -0.2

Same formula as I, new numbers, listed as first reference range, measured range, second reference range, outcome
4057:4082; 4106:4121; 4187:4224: 0.102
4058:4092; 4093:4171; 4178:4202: 0.014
